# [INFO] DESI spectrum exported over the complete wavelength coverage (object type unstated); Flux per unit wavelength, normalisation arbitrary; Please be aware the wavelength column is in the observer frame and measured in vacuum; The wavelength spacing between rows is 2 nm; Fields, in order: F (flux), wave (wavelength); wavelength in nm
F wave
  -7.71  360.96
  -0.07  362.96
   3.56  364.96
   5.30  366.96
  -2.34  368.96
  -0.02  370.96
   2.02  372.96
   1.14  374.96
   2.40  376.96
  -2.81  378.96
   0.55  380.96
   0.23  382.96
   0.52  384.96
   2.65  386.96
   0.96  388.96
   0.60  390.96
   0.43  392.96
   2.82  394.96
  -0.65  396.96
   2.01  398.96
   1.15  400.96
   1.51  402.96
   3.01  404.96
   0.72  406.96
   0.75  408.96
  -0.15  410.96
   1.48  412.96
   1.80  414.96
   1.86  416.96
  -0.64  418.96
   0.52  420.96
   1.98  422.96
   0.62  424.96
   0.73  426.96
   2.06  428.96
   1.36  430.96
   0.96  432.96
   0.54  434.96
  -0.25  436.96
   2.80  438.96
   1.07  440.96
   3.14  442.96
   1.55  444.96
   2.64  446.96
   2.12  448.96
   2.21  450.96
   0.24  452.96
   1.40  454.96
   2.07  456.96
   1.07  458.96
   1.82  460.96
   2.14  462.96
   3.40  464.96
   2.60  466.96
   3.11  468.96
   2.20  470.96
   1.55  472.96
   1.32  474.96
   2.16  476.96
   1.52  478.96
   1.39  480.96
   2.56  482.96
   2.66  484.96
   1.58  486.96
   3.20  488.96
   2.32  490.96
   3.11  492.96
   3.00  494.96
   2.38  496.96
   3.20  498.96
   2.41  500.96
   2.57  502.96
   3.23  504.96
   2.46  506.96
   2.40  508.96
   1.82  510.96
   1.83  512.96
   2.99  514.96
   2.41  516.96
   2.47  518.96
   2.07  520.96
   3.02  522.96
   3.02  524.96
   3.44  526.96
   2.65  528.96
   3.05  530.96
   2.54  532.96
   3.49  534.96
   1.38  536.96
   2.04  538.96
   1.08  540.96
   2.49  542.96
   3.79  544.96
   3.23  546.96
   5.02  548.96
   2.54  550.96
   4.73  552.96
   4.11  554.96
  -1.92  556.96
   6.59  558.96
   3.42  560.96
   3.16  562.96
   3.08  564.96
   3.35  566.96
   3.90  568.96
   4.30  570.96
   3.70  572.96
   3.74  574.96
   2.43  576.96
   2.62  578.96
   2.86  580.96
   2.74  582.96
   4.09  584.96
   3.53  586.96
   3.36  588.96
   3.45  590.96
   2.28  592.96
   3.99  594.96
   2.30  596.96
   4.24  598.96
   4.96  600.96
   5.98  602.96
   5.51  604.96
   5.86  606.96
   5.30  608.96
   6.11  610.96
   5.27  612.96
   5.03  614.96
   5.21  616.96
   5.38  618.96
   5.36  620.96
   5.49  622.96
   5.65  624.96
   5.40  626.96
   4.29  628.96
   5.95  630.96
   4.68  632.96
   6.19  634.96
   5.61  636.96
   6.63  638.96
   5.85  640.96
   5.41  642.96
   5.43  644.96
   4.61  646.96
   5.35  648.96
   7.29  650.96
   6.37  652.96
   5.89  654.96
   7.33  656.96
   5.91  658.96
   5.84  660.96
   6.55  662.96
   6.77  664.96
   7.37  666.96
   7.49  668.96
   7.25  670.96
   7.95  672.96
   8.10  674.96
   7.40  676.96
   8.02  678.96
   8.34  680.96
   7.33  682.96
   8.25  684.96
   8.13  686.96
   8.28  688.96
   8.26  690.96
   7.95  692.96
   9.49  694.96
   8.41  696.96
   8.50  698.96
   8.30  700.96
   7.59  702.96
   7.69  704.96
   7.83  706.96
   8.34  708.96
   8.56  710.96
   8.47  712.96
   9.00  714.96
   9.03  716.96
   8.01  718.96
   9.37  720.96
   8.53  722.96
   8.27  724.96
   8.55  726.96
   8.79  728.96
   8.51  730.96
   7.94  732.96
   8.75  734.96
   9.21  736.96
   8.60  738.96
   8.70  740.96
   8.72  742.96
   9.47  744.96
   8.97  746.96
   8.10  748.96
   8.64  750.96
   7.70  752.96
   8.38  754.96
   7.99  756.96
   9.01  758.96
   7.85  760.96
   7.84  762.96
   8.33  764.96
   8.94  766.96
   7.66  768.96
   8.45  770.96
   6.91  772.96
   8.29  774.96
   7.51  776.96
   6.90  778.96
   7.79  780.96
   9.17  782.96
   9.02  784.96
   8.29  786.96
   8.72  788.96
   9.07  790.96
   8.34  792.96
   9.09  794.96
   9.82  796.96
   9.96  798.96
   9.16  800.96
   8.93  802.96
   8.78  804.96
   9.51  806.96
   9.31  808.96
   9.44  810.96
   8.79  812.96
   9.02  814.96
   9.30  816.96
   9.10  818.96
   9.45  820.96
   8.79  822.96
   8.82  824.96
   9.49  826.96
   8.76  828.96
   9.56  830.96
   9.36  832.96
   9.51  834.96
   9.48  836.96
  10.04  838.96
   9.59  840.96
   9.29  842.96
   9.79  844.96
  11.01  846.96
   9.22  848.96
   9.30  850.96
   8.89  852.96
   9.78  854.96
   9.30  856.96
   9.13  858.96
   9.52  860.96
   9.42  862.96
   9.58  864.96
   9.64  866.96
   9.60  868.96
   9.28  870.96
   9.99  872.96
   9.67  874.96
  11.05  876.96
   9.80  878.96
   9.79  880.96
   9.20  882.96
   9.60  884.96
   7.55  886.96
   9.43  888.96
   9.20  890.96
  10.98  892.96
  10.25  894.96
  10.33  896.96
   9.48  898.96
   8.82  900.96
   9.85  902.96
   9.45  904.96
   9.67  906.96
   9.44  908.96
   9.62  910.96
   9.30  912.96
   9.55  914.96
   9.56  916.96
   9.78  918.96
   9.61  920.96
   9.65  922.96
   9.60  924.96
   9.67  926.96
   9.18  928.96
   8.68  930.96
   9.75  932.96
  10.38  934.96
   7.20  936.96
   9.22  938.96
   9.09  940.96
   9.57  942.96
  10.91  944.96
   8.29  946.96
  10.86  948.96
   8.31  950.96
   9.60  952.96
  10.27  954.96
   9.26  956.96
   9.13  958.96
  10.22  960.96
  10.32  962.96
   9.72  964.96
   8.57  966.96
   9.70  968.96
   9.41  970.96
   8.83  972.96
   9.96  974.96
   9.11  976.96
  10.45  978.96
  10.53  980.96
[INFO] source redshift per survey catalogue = 0.51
